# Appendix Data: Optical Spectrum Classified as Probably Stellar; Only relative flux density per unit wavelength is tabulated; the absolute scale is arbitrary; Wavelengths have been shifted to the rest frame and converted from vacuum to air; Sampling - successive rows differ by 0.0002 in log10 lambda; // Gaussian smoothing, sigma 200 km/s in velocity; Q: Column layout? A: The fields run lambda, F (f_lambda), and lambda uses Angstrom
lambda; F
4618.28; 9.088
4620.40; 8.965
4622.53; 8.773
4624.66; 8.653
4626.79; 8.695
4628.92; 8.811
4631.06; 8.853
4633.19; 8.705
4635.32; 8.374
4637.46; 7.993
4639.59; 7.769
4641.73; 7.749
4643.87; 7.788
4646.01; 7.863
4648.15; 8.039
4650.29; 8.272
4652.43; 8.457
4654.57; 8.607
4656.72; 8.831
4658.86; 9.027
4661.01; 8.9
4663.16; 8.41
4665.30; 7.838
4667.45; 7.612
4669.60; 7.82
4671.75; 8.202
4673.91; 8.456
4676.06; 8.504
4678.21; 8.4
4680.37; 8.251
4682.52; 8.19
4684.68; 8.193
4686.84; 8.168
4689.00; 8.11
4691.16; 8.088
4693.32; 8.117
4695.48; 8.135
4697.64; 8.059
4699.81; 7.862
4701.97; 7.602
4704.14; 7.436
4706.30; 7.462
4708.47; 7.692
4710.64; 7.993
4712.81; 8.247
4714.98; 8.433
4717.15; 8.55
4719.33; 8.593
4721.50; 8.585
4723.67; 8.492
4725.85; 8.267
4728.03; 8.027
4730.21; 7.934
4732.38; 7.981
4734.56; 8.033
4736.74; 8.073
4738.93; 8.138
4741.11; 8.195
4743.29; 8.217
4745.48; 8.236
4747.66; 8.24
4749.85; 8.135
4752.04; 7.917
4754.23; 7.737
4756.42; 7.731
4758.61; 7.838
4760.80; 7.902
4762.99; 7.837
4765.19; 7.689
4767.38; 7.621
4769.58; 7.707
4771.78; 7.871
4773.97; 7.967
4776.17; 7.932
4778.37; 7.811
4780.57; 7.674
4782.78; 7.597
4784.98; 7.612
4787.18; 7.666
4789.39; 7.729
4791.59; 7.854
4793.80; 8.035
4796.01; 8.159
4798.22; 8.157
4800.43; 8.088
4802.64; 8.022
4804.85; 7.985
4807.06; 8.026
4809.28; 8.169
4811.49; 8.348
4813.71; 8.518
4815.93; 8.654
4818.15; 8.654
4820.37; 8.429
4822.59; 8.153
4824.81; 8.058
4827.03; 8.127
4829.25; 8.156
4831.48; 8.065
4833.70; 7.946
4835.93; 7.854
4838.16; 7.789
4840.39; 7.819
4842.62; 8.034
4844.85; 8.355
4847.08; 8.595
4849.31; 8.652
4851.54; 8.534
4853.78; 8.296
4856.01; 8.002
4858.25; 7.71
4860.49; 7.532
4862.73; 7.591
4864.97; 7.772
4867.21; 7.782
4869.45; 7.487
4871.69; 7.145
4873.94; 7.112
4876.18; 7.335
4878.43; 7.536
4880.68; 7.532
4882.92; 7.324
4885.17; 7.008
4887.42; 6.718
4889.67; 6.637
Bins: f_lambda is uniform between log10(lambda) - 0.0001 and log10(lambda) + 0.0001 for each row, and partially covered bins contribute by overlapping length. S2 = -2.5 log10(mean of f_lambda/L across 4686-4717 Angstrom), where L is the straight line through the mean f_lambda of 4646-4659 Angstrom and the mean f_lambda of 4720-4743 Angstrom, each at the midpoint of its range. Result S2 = 0.04 mag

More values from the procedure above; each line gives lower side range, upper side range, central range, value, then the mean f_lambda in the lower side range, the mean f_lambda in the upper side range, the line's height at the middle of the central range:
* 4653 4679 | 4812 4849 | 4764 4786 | 0.07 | 8.39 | 8.21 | 8.27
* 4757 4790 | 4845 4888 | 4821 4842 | -0.04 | 7.76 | 7.69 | 7.72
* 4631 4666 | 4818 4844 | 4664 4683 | 0.02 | 8.31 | 8.07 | 8.28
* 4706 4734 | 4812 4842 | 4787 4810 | 0.02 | 8.19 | 8.17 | 8.18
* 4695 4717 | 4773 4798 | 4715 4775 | -0.03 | 7.91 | 7.83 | 7.87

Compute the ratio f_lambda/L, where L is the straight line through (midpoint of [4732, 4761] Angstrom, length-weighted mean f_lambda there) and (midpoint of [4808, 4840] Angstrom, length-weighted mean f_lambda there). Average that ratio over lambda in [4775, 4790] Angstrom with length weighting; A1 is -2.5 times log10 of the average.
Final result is 0.054 mag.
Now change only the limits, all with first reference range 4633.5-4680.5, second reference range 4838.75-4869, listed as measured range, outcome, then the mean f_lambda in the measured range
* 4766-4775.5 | 0.04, 7.8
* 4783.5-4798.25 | 0.03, 7.86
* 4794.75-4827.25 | -0.02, 8.24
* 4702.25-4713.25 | 0.06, 7.73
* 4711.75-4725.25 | -0.04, 8.48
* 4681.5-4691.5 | 0.01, 8.15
